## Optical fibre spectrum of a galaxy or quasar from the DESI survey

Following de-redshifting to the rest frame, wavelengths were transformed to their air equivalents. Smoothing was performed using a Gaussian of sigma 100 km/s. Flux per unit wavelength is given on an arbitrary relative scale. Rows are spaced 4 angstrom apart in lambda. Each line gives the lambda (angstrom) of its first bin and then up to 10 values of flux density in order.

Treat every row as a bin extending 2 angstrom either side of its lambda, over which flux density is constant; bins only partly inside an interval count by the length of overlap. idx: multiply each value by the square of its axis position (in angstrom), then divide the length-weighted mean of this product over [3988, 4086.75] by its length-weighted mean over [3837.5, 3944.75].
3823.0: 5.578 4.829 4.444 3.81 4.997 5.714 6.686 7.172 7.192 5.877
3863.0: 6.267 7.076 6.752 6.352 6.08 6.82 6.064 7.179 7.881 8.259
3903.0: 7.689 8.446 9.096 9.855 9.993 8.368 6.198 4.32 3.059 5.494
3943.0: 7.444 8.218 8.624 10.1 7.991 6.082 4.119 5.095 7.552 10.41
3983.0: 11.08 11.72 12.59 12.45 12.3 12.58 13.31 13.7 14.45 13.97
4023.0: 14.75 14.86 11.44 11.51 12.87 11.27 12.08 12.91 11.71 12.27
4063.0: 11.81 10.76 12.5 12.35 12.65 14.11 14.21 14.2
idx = 2.0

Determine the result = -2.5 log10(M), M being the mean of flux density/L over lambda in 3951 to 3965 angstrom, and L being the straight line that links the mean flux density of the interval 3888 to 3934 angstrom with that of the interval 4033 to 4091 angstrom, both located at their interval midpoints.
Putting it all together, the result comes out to 0.13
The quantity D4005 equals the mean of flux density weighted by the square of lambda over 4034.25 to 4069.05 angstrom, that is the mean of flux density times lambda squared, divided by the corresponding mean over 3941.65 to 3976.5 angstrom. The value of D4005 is 1.7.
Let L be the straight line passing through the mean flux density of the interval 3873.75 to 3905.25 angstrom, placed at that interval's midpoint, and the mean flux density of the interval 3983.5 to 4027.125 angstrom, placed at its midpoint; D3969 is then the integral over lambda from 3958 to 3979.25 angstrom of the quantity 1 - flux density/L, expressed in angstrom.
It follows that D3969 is 8.9 angstrom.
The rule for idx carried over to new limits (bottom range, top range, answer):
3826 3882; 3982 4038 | 2.34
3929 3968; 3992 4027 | 2.11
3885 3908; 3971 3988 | 1.31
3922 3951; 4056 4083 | 2.08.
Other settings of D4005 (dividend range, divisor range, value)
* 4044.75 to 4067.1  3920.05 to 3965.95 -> 1.84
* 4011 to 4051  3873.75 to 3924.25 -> 1.77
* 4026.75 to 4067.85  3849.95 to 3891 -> 2.00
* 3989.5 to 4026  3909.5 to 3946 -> 1.97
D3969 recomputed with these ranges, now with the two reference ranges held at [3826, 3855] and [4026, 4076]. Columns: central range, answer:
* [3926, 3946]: 7.3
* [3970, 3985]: 1.7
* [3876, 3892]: 0.9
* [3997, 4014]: -3.7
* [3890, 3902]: -0.9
